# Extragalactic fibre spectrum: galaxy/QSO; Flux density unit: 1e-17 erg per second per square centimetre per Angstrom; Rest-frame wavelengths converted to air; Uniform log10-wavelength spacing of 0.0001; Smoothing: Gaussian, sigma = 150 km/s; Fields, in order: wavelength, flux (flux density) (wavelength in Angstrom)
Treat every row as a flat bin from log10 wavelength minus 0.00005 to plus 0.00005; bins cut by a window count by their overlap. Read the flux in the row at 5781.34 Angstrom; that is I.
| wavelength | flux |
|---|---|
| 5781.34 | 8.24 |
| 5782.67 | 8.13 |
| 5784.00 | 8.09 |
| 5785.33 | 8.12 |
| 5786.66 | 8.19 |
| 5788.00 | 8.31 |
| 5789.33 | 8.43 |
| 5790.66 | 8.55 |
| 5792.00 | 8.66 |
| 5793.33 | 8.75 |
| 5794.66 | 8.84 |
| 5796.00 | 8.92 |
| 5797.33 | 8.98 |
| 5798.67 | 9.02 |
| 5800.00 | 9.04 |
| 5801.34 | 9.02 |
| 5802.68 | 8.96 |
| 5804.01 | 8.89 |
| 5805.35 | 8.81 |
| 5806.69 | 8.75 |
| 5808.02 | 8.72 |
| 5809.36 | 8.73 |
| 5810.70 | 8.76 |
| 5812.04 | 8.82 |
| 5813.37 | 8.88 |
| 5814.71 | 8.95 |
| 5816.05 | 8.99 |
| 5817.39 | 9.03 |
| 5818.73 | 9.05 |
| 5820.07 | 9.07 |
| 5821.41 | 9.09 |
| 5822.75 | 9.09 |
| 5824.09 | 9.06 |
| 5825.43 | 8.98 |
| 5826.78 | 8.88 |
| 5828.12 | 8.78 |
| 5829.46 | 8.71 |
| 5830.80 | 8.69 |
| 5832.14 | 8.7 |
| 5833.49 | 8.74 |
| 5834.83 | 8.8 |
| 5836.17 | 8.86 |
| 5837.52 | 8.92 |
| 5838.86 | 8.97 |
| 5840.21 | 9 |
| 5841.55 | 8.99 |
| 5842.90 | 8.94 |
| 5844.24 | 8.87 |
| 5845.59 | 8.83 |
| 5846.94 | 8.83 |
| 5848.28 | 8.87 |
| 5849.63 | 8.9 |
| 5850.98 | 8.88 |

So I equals 8.24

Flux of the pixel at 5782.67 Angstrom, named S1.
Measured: 8.13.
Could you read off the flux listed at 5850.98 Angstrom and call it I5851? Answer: 8.88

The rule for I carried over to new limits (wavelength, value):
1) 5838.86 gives 8.97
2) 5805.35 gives 8.81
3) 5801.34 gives 9.02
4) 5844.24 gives 8.87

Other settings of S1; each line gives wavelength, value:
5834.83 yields 8.8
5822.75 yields 9.09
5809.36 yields 8.73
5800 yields 9.04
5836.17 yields 8.86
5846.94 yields 8.83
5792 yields 8.66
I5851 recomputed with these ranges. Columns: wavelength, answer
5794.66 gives 8.84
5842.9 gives 8.94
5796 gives 8.92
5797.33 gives 8.98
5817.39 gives 9.03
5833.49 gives 8.74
